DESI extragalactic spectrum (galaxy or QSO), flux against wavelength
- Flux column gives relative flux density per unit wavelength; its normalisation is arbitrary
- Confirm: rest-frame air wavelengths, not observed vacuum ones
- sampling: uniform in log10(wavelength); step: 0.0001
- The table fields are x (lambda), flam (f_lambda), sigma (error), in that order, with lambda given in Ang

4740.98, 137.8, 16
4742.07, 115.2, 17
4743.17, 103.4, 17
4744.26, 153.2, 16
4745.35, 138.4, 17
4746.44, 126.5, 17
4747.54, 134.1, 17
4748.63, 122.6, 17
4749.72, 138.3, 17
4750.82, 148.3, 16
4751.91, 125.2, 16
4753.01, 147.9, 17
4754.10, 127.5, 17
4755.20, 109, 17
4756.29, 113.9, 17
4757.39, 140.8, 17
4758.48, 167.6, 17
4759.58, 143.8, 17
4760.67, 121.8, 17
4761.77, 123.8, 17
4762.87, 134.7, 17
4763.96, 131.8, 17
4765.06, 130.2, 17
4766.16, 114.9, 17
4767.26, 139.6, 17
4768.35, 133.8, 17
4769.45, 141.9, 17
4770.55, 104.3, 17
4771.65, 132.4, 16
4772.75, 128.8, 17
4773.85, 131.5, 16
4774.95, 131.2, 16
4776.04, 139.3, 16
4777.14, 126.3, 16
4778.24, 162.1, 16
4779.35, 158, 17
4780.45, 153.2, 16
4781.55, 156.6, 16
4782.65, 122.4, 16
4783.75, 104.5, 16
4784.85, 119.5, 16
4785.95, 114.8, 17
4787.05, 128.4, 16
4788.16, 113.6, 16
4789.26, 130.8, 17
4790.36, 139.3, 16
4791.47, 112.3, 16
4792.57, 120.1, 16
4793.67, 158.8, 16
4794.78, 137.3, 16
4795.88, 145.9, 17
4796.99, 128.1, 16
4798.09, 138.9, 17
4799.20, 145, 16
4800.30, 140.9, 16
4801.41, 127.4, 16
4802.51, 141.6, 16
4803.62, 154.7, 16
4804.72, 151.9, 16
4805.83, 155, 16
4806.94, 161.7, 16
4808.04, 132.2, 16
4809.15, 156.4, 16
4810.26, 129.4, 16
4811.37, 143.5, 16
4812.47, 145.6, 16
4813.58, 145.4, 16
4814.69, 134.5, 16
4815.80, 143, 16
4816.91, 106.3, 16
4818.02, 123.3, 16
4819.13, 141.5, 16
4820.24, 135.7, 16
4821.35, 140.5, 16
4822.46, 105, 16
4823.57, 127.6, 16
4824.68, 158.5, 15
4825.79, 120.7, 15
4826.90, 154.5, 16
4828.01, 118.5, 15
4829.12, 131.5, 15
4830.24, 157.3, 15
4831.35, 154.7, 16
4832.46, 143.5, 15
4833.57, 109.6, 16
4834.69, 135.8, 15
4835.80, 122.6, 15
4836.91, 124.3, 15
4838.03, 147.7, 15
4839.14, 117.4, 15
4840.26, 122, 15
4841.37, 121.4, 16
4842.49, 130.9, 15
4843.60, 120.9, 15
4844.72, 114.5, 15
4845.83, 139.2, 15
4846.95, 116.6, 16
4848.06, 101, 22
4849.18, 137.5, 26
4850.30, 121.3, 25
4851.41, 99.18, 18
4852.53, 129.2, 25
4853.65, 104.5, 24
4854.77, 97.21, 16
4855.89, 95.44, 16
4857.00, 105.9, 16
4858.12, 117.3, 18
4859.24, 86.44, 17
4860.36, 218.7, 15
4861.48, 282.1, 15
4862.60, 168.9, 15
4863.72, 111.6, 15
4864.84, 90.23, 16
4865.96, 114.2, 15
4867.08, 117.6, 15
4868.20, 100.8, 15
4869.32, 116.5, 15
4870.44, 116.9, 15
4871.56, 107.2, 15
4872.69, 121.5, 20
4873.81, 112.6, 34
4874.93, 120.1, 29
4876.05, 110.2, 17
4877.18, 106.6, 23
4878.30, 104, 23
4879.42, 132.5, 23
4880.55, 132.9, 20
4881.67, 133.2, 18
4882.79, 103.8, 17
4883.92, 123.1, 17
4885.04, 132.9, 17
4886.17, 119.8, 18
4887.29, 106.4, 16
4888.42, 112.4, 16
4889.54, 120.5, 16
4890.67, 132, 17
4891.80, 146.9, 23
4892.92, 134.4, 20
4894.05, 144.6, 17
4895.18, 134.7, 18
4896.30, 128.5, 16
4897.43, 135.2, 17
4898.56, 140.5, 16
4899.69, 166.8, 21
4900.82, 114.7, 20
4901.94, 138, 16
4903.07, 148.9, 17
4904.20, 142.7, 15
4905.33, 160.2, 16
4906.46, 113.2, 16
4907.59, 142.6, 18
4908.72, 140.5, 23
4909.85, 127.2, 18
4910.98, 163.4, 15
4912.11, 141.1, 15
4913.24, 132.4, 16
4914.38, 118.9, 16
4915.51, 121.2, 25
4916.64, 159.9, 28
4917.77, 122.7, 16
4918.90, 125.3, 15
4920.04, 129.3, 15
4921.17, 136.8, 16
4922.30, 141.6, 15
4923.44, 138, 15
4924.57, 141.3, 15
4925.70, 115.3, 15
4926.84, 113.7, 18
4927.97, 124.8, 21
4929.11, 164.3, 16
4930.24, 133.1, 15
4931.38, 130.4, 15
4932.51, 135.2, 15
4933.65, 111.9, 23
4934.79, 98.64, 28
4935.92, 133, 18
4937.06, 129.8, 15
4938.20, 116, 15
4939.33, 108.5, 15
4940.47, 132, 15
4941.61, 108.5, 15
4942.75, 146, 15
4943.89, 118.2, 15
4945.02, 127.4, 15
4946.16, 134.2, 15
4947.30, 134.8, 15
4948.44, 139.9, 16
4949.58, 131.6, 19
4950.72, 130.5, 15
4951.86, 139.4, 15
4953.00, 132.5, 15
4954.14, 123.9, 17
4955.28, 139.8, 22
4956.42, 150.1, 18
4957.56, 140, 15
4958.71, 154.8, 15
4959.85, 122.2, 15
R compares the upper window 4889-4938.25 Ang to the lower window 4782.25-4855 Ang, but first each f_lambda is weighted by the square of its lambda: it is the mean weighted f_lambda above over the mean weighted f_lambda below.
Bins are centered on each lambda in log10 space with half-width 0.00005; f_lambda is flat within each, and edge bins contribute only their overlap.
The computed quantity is 1.06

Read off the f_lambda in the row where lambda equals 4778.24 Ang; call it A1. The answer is 162.1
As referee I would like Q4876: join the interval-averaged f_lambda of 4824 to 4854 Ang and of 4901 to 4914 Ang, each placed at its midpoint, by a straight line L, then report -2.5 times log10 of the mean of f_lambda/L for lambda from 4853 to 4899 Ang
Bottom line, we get 0.08 mag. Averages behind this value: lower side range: 128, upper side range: 140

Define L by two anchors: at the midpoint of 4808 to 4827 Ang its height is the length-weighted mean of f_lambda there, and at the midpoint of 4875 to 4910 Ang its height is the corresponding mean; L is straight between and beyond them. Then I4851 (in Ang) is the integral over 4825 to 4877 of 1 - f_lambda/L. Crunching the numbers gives 2.6 Ang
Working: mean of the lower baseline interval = 135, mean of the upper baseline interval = 130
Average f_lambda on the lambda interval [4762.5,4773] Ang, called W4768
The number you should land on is 129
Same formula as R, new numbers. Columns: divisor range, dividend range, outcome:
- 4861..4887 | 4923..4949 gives 1.05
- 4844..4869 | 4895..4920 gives 1.11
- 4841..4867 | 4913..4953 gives 1.05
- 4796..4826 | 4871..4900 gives 0.93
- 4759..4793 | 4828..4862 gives 1.02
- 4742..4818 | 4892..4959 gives 1.05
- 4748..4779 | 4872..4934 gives 1.04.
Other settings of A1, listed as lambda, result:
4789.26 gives 130.8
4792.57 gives 120.1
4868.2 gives 100.8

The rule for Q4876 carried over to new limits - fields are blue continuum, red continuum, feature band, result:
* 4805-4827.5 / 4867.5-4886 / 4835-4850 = 0.04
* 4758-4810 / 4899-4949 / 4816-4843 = 0.03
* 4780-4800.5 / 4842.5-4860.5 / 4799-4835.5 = -0.11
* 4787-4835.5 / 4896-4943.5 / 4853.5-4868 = 0.03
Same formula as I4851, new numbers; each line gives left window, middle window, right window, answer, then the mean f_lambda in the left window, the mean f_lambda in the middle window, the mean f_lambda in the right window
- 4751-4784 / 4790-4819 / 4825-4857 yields -2.27 Ang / 134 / 139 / 125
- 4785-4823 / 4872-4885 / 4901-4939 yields 1.47 Ang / 136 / 119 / 133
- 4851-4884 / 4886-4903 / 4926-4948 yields -1.14 Ang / 123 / 133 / 126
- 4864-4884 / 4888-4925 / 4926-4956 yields -4.63 Ang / 114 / 136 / 128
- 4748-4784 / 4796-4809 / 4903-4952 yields -1.03 Ang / 134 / 144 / 132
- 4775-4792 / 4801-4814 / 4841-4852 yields -1.84 Ang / 132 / 146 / 120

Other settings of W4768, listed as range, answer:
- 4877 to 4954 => 131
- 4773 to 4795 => 133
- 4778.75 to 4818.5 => 137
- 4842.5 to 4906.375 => 127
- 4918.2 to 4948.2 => 128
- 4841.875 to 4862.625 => 130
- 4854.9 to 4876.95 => 126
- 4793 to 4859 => 131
